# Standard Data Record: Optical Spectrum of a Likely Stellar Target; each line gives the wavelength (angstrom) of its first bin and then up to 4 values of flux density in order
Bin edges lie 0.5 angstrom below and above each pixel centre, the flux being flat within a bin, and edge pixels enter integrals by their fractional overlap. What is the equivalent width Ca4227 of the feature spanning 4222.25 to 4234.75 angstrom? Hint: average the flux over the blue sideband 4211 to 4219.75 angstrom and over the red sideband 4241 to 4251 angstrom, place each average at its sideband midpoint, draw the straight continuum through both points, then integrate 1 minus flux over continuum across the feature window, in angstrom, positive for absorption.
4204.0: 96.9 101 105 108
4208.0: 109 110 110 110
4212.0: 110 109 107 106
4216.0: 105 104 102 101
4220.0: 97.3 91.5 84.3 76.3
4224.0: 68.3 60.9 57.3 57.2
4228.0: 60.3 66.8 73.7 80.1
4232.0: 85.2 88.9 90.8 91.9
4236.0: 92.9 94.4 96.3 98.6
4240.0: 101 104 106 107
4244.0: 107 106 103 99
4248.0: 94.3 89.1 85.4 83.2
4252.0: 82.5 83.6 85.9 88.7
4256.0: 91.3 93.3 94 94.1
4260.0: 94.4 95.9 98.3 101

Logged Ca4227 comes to 3.6 angstrom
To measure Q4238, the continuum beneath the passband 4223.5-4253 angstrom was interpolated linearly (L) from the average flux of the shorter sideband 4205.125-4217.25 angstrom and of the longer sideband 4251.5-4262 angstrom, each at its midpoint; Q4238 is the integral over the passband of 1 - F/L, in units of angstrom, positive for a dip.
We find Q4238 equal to 3.0 angstrom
